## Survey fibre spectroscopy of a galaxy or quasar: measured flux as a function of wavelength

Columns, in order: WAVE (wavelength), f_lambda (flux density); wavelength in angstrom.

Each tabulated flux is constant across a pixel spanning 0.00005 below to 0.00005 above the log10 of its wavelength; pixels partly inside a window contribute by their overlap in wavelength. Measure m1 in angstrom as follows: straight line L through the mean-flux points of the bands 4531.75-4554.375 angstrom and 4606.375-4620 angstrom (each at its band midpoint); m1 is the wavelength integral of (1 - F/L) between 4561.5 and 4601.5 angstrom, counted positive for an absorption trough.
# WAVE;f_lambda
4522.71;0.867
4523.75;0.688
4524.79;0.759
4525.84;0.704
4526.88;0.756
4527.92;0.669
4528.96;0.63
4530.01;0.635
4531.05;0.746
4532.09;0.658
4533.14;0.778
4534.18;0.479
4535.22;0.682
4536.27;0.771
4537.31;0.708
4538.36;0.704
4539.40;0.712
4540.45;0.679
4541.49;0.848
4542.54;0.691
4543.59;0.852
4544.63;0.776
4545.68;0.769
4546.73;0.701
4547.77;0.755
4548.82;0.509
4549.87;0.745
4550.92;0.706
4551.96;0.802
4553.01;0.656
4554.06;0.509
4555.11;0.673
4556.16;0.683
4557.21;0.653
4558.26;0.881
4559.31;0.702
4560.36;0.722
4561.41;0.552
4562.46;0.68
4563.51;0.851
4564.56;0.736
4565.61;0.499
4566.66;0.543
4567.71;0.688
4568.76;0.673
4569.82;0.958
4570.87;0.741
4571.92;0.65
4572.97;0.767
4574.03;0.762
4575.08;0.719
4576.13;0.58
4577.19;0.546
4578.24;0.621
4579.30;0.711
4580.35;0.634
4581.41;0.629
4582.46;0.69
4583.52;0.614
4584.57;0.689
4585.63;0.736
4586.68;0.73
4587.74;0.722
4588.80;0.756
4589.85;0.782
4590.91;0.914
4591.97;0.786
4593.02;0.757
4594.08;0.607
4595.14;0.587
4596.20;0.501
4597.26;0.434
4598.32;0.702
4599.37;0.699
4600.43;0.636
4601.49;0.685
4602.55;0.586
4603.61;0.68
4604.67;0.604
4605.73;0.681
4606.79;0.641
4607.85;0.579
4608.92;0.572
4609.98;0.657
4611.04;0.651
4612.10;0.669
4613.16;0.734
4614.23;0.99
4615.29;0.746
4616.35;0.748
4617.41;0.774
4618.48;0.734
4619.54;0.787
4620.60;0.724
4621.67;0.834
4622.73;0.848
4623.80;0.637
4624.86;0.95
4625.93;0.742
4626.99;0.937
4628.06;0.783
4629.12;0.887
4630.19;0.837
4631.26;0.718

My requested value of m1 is 1.5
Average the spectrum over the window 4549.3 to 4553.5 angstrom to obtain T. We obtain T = 0.726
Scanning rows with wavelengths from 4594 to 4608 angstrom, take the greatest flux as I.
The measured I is 0.702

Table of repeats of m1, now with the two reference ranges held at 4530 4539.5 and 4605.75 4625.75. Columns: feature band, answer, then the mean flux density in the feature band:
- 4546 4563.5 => 0.3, 0.689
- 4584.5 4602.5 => 0.9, 0.687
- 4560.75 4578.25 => 0.7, 0.683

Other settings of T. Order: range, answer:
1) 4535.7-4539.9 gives 0.723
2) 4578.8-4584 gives 0.656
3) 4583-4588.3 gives 0.699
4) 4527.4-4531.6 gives 0.67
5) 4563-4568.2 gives 0.663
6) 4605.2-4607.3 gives 0.661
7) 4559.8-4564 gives 0.7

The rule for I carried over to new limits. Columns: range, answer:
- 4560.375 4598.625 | 0.958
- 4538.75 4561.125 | 0.881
